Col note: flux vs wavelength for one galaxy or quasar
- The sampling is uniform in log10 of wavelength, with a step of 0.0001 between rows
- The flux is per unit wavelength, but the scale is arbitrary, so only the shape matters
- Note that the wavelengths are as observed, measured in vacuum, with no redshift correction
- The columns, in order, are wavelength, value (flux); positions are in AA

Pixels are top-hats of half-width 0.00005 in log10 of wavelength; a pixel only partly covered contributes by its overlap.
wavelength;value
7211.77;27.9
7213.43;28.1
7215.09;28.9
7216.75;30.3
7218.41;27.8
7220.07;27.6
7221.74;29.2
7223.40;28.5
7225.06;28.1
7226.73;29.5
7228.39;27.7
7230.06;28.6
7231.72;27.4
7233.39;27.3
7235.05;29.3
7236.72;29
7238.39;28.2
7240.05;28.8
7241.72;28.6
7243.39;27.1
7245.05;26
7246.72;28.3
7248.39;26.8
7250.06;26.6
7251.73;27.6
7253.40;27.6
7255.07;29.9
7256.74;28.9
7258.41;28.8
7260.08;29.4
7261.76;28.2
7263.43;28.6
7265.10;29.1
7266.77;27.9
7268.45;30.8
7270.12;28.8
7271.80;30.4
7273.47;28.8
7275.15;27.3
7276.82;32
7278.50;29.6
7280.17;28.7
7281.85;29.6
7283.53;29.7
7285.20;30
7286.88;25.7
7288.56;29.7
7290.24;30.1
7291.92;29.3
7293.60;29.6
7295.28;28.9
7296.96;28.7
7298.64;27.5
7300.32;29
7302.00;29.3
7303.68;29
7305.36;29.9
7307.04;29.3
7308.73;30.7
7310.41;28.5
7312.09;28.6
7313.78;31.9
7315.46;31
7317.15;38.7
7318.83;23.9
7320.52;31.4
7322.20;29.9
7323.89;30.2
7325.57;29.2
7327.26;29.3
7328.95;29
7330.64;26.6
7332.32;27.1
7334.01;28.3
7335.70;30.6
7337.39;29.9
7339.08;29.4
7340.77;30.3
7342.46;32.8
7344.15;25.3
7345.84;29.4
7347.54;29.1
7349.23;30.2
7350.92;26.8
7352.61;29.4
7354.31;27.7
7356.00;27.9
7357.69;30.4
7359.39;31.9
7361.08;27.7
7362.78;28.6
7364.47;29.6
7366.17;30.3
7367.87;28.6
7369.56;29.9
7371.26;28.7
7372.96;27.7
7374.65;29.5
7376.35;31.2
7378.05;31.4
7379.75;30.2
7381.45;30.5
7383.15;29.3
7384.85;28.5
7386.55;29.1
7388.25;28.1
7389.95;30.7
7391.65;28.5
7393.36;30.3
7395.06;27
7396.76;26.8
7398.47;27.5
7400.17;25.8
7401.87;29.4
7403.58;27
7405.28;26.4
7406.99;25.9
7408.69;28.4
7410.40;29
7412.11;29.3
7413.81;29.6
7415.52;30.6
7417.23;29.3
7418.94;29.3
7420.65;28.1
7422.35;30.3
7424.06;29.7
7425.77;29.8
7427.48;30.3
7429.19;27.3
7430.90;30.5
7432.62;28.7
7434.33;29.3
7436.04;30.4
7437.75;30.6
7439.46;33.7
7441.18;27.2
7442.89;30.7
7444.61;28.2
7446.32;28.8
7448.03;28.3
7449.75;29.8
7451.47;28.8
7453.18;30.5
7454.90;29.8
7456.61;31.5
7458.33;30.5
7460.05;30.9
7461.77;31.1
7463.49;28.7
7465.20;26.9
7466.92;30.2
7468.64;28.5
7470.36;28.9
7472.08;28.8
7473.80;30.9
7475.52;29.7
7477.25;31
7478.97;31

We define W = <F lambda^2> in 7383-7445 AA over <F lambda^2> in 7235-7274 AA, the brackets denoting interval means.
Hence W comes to 1.1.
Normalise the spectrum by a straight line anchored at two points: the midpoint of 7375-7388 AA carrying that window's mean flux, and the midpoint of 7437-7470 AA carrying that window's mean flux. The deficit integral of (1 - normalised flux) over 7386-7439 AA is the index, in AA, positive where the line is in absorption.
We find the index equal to 1.7 AA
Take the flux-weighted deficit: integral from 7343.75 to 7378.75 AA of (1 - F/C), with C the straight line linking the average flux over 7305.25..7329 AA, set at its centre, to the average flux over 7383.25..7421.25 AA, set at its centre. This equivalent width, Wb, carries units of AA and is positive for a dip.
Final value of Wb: 0.1 AA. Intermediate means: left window 30.1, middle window 29.1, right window 28.4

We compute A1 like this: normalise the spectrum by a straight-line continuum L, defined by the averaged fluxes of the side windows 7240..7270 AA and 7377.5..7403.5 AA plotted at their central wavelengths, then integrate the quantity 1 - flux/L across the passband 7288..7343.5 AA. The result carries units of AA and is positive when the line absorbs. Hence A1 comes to -2.15 AA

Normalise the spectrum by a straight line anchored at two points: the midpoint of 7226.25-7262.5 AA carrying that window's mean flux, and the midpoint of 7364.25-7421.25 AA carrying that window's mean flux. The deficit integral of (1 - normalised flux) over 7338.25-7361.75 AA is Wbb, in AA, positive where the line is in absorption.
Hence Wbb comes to -0.4 AA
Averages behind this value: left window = 28.1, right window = 28.9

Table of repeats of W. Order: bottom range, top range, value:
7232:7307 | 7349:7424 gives 1.04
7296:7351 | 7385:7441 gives 1.01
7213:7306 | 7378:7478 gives 1.07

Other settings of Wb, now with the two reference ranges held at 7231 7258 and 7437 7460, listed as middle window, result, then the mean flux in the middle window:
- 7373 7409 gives 0.9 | 28.6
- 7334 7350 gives -0.4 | 29.6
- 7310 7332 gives -0.9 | 29.8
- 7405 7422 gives 0.5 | 28.7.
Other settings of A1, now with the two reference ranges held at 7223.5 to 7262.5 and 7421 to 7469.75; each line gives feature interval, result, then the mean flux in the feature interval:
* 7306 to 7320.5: -0.86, 30.4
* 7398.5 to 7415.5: 0.81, 28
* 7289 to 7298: -0.24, 29.3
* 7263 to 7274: -0.34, 29.2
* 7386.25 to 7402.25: 0.56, 28.3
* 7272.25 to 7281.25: -0.29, 29.3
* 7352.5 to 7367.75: -0.11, 29.2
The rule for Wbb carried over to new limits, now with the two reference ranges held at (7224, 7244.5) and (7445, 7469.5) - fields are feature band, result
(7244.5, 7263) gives 0.2 AA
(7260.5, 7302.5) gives -0.8 AA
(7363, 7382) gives -0.4 AA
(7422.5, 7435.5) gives 0.0 AA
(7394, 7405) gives 0.7 AA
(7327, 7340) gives 0.0 AA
